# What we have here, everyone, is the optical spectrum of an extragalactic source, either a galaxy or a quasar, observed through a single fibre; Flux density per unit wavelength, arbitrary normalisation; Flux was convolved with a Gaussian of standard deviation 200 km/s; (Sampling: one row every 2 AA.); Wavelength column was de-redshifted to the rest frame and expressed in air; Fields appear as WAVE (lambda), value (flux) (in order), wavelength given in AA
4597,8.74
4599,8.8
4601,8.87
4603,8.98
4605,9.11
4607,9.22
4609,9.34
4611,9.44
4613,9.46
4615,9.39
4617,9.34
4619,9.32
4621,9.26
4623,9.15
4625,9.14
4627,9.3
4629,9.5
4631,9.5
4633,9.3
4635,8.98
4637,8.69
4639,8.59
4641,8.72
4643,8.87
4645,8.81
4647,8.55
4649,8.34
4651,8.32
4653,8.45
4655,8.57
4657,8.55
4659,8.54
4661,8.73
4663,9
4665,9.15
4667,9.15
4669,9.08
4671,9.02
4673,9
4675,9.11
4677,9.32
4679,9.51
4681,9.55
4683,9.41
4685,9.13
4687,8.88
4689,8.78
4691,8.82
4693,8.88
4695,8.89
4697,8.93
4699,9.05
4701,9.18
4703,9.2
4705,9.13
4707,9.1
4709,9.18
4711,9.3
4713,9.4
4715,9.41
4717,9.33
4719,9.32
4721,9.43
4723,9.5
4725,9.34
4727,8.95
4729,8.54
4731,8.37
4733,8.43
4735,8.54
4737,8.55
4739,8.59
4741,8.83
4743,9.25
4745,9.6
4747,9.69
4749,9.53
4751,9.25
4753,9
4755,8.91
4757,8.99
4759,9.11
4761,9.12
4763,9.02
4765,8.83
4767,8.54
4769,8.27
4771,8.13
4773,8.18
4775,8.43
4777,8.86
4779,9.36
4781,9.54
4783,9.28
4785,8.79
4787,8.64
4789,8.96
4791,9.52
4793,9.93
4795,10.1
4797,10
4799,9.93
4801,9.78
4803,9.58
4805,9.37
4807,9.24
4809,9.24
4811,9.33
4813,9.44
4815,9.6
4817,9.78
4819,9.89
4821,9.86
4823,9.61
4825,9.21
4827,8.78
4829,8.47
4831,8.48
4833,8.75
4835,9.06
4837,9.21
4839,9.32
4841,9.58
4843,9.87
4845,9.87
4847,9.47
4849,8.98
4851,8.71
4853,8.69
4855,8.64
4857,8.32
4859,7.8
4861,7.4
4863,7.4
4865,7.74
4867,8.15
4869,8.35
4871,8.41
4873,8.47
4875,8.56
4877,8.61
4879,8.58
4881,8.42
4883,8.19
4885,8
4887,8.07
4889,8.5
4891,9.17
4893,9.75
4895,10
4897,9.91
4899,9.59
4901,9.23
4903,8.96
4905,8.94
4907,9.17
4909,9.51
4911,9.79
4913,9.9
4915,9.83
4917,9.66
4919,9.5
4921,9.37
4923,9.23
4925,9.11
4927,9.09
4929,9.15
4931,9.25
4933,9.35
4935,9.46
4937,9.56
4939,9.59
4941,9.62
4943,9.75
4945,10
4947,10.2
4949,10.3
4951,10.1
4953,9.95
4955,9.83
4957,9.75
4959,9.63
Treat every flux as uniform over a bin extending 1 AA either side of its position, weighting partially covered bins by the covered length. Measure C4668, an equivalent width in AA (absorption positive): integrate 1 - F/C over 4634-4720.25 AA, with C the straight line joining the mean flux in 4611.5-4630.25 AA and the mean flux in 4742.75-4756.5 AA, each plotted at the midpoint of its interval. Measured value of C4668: 3.2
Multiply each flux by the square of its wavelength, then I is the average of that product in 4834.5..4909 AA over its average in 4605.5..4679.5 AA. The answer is 1.07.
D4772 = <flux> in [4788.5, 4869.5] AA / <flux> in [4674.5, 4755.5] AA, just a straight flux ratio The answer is 1.00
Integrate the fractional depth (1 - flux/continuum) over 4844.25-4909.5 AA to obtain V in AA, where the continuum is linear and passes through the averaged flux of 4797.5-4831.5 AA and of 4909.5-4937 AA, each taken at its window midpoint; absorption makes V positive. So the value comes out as 5.0 AA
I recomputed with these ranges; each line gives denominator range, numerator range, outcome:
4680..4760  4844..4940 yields 1.06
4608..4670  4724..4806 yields 1.06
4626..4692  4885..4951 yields 1.18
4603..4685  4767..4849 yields 1.10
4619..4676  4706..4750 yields 1.06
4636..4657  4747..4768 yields 1.11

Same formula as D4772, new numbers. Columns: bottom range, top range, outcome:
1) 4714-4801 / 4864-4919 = 0.99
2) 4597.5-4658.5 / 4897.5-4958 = 1.06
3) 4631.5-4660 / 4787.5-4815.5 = 1.10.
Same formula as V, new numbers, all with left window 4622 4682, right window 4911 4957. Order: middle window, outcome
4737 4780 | 1.3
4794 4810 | -0.6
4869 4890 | 2.5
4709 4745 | 0.4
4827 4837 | 0.7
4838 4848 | -0.2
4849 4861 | 1.3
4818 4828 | -0.1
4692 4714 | -0.1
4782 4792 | 0.3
